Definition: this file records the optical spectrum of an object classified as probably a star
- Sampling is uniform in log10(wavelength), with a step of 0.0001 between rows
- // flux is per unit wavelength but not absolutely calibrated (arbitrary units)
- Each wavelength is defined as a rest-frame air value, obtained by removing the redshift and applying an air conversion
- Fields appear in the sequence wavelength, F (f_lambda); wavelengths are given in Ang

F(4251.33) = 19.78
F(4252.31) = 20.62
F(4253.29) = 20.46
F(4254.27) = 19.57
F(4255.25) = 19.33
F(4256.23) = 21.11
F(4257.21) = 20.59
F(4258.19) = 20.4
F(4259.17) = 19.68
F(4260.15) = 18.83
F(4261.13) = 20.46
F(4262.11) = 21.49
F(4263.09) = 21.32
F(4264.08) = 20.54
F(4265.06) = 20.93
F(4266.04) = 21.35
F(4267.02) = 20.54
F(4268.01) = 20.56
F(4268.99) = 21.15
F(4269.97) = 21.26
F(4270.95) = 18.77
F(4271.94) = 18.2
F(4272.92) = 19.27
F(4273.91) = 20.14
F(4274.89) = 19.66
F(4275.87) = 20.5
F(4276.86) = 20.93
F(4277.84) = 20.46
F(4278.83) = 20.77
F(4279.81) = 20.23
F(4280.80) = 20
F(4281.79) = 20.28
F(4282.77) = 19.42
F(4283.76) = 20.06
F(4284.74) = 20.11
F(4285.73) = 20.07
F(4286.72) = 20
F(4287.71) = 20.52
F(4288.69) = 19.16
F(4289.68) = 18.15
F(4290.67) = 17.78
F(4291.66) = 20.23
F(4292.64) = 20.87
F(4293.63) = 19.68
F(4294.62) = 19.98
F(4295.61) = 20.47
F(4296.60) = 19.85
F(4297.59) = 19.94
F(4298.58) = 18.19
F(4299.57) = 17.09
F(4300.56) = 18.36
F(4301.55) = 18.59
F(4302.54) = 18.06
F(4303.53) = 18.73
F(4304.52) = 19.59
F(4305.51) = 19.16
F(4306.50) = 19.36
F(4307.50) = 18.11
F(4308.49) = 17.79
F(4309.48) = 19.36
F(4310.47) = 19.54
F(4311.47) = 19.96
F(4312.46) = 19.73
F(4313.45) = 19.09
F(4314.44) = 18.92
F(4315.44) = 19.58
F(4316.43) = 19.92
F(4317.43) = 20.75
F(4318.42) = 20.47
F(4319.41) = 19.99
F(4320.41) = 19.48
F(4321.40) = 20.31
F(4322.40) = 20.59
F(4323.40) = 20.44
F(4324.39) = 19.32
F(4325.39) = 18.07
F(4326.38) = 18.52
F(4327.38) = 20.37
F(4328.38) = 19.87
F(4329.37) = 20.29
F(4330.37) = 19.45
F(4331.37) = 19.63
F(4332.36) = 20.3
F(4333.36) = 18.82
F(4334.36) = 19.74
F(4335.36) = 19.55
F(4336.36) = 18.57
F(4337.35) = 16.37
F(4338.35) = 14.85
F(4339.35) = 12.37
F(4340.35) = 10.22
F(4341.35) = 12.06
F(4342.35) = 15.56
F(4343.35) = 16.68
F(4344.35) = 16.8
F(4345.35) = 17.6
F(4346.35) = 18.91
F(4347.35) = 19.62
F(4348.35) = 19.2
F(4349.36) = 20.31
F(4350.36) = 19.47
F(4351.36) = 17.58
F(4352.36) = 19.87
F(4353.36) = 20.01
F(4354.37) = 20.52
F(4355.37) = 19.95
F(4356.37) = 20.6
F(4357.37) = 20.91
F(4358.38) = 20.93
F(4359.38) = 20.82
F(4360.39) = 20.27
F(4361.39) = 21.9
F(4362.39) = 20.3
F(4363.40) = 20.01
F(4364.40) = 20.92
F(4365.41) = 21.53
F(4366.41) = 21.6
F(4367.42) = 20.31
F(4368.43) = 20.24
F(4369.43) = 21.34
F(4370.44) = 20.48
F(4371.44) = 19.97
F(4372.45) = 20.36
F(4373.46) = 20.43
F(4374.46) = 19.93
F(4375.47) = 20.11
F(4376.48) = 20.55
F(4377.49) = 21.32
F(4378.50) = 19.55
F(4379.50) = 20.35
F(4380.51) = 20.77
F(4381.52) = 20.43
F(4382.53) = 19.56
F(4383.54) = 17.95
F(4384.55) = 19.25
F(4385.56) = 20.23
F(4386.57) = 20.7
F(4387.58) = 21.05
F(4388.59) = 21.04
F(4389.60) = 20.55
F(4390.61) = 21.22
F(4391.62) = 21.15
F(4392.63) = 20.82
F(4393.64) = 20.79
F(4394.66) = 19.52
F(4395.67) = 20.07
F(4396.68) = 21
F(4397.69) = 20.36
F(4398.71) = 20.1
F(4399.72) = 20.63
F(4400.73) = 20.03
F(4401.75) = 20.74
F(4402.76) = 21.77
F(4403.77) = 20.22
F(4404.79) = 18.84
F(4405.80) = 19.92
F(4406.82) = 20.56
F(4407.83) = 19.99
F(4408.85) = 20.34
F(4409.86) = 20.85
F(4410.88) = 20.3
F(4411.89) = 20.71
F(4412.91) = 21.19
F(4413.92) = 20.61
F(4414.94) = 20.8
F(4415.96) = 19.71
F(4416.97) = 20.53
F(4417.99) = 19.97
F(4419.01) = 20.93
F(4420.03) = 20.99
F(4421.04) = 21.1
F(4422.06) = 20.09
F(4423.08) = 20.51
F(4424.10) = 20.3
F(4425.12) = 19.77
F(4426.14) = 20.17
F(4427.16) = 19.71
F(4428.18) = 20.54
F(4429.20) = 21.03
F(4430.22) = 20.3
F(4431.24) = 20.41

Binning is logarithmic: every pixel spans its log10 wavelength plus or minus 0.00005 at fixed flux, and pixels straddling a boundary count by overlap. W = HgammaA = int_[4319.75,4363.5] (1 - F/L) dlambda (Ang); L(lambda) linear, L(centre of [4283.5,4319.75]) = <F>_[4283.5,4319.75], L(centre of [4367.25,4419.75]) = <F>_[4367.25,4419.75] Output 2.3 Ang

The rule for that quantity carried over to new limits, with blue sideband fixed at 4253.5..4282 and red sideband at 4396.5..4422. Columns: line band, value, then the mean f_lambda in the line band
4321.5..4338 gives 0.8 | 19.3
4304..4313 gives 0.5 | 19.2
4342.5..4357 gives 1.0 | 19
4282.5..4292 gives 0.4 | 19.5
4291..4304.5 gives 0.7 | 19.2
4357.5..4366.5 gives -0.2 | 20.9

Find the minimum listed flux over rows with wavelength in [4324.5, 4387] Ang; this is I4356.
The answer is 10.22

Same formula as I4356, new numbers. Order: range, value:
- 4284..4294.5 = 17.78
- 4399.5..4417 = 18.84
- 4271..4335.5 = 17.09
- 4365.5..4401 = 17.95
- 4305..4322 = 17.79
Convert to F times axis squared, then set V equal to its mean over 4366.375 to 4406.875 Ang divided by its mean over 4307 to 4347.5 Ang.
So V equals 1.13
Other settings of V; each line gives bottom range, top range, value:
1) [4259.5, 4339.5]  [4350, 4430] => 1.09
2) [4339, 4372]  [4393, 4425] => 1.10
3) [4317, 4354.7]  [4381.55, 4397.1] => 1.13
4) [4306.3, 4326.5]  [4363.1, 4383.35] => 1.08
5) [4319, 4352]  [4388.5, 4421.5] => 1.16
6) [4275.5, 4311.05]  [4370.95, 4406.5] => 1.09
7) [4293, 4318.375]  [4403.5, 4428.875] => 1.11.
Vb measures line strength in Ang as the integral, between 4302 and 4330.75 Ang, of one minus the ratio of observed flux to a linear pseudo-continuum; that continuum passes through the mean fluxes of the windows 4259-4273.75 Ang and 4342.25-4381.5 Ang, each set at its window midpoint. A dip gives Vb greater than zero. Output 0.9 Ang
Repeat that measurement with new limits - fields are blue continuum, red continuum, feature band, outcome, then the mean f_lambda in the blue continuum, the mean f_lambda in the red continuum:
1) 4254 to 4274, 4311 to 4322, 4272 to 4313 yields 1.11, 20.3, 19.9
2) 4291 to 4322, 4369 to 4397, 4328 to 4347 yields 2.44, 19.4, 20.4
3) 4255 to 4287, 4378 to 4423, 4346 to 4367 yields 0.09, 20.3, 20.4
